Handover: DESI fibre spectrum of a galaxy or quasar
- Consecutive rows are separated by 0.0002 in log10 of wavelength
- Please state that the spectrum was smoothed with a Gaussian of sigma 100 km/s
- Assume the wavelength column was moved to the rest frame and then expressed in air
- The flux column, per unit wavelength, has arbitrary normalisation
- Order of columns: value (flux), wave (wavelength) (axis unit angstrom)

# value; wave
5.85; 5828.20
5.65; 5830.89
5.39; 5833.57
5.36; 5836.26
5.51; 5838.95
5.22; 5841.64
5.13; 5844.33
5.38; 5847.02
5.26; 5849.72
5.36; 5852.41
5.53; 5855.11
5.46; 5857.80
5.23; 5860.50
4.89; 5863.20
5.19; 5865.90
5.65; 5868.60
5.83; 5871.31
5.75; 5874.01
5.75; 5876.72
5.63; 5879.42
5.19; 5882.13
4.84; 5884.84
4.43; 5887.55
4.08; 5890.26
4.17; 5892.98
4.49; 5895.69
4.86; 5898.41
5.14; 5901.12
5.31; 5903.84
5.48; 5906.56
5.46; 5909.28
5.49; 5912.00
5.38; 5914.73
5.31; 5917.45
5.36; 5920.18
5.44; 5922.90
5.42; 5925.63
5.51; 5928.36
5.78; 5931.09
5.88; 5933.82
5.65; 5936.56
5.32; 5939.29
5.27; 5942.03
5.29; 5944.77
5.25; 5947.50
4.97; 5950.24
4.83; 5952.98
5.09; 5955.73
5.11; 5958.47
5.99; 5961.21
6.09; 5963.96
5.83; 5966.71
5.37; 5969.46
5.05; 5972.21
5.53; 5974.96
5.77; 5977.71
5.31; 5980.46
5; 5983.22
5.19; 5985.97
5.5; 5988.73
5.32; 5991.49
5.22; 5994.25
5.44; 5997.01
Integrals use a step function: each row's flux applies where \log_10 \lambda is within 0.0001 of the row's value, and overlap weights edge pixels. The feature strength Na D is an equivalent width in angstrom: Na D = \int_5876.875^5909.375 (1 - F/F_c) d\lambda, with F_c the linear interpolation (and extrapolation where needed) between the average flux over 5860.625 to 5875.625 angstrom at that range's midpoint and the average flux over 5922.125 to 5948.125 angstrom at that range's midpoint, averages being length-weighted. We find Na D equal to 3.1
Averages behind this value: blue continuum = 5.45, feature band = 4.93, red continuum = 5.49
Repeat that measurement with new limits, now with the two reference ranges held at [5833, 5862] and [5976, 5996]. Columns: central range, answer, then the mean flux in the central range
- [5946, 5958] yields 0.66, 5.05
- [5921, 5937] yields -0.79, 5.6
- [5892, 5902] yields 1.27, 4.66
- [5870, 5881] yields -0.80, 5.73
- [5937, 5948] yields 0.05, 5.32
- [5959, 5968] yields -0.93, 5.89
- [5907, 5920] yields -0.17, 5.41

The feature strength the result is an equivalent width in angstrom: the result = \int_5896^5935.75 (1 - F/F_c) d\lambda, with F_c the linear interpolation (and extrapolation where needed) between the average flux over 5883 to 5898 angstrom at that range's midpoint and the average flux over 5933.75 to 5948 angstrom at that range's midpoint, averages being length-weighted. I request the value -3.7 angstrom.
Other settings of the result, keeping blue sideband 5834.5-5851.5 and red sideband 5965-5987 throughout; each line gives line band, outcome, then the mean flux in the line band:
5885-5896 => 2.1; 4.33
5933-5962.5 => 0.3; 5.32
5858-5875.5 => -0.3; 5.43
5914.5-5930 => -0.1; 5.41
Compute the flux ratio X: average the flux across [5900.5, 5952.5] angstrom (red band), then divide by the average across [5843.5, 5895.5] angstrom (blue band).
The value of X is 1.0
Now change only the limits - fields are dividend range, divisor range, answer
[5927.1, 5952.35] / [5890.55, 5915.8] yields 1.07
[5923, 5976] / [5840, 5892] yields 1.04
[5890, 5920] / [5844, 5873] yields 0.94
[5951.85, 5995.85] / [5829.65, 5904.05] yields 1.04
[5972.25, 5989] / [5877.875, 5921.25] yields 1.06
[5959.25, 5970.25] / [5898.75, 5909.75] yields 1.10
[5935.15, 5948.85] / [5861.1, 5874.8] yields 0.99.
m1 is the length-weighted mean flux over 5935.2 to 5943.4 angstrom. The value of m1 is 5.41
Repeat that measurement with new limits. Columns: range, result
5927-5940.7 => 5.63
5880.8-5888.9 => 4.82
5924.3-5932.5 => 5.57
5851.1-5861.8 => 5.4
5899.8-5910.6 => 5.35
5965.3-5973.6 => 5.42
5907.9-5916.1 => 5.44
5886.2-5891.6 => 4.26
